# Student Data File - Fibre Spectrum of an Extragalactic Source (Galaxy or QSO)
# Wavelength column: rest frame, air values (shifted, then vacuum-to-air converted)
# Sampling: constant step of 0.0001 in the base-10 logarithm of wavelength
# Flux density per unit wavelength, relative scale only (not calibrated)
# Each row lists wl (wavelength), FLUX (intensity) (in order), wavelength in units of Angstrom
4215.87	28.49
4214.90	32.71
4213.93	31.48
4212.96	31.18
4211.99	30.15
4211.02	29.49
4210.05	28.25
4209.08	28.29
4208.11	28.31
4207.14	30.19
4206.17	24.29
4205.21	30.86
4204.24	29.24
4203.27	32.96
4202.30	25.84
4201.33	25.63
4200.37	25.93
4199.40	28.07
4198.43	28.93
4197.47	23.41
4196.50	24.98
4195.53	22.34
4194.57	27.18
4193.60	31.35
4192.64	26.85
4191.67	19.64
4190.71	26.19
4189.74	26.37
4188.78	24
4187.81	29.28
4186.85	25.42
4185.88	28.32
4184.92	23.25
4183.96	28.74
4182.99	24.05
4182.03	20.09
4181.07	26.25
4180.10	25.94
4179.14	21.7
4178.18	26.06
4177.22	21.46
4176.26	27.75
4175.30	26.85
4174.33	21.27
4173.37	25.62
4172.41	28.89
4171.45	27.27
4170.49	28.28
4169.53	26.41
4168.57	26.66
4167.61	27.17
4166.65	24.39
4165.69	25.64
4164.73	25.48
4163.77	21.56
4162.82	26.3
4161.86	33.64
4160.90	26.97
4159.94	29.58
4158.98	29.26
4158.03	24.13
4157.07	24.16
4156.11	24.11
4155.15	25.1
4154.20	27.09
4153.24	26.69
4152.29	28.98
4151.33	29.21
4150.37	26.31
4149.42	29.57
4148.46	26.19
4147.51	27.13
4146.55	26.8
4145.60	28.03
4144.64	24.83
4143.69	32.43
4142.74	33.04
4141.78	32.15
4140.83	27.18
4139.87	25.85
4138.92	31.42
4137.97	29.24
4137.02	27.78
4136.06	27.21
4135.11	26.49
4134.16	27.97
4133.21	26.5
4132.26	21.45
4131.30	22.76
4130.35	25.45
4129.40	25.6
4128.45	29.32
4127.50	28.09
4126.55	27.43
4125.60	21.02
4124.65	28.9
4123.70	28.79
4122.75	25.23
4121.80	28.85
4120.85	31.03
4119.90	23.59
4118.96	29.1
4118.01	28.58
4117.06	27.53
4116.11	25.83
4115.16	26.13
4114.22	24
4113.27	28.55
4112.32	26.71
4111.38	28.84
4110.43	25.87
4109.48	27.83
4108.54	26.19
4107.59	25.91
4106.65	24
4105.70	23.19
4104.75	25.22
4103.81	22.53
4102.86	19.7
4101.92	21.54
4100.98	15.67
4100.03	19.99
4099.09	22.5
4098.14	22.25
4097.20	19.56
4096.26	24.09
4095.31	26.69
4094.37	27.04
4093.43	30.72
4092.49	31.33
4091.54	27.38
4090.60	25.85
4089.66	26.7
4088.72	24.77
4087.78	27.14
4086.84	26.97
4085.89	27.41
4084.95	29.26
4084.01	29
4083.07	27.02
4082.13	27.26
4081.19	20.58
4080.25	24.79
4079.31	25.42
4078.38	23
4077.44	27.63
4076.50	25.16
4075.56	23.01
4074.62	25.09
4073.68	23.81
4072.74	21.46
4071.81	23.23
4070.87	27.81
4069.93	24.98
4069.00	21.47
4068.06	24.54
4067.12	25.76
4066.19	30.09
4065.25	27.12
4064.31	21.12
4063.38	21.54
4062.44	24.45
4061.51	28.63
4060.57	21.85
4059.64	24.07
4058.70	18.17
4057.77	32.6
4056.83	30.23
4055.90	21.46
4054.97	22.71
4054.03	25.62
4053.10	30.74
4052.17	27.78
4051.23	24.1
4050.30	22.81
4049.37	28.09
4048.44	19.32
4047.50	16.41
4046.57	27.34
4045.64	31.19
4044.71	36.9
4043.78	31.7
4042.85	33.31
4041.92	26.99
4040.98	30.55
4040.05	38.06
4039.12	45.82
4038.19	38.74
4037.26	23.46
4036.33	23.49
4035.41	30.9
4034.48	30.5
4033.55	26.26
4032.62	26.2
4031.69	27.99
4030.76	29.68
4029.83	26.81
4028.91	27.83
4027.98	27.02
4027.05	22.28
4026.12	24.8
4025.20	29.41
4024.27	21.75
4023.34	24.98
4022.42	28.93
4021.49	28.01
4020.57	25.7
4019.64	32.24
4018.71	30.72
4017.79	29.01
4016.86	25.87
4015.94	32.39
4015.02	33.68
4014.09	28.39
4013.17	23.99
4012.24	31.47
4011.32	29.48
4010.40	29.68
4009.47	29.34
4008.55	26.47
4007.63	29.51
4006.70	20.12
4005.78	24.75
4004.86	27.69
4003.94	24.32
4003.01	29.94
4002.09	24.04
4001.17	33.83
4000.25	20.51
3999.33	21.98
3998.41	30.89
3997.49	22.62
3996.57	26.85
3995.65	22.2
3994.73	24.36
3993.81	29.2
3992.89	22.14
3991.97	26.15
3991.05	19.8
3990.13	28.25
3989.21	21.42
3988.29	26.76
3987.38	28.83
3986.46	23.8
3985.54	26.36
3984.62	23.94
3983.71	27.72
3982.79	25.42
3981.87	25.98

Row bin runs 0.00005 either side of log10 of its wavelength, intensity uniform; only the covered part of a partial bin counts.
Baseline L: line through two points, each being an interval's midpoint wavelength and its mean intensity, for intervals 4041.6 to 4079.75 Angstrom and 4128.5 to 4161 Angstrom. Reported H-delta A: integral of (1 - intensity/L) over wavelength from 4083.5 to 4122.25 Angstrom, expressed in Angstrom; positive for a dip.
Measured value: 1.03 Angstrom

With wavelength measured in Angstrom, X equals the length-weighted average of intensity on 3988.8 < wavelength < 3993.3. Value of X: 23.6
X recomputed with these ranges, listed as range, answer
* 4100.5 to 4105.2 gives 20.9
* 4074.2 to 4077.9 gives 25.2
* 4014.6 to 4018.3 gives 30.3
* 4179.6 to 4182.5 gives 24.1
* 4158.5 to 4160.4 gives 29.5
